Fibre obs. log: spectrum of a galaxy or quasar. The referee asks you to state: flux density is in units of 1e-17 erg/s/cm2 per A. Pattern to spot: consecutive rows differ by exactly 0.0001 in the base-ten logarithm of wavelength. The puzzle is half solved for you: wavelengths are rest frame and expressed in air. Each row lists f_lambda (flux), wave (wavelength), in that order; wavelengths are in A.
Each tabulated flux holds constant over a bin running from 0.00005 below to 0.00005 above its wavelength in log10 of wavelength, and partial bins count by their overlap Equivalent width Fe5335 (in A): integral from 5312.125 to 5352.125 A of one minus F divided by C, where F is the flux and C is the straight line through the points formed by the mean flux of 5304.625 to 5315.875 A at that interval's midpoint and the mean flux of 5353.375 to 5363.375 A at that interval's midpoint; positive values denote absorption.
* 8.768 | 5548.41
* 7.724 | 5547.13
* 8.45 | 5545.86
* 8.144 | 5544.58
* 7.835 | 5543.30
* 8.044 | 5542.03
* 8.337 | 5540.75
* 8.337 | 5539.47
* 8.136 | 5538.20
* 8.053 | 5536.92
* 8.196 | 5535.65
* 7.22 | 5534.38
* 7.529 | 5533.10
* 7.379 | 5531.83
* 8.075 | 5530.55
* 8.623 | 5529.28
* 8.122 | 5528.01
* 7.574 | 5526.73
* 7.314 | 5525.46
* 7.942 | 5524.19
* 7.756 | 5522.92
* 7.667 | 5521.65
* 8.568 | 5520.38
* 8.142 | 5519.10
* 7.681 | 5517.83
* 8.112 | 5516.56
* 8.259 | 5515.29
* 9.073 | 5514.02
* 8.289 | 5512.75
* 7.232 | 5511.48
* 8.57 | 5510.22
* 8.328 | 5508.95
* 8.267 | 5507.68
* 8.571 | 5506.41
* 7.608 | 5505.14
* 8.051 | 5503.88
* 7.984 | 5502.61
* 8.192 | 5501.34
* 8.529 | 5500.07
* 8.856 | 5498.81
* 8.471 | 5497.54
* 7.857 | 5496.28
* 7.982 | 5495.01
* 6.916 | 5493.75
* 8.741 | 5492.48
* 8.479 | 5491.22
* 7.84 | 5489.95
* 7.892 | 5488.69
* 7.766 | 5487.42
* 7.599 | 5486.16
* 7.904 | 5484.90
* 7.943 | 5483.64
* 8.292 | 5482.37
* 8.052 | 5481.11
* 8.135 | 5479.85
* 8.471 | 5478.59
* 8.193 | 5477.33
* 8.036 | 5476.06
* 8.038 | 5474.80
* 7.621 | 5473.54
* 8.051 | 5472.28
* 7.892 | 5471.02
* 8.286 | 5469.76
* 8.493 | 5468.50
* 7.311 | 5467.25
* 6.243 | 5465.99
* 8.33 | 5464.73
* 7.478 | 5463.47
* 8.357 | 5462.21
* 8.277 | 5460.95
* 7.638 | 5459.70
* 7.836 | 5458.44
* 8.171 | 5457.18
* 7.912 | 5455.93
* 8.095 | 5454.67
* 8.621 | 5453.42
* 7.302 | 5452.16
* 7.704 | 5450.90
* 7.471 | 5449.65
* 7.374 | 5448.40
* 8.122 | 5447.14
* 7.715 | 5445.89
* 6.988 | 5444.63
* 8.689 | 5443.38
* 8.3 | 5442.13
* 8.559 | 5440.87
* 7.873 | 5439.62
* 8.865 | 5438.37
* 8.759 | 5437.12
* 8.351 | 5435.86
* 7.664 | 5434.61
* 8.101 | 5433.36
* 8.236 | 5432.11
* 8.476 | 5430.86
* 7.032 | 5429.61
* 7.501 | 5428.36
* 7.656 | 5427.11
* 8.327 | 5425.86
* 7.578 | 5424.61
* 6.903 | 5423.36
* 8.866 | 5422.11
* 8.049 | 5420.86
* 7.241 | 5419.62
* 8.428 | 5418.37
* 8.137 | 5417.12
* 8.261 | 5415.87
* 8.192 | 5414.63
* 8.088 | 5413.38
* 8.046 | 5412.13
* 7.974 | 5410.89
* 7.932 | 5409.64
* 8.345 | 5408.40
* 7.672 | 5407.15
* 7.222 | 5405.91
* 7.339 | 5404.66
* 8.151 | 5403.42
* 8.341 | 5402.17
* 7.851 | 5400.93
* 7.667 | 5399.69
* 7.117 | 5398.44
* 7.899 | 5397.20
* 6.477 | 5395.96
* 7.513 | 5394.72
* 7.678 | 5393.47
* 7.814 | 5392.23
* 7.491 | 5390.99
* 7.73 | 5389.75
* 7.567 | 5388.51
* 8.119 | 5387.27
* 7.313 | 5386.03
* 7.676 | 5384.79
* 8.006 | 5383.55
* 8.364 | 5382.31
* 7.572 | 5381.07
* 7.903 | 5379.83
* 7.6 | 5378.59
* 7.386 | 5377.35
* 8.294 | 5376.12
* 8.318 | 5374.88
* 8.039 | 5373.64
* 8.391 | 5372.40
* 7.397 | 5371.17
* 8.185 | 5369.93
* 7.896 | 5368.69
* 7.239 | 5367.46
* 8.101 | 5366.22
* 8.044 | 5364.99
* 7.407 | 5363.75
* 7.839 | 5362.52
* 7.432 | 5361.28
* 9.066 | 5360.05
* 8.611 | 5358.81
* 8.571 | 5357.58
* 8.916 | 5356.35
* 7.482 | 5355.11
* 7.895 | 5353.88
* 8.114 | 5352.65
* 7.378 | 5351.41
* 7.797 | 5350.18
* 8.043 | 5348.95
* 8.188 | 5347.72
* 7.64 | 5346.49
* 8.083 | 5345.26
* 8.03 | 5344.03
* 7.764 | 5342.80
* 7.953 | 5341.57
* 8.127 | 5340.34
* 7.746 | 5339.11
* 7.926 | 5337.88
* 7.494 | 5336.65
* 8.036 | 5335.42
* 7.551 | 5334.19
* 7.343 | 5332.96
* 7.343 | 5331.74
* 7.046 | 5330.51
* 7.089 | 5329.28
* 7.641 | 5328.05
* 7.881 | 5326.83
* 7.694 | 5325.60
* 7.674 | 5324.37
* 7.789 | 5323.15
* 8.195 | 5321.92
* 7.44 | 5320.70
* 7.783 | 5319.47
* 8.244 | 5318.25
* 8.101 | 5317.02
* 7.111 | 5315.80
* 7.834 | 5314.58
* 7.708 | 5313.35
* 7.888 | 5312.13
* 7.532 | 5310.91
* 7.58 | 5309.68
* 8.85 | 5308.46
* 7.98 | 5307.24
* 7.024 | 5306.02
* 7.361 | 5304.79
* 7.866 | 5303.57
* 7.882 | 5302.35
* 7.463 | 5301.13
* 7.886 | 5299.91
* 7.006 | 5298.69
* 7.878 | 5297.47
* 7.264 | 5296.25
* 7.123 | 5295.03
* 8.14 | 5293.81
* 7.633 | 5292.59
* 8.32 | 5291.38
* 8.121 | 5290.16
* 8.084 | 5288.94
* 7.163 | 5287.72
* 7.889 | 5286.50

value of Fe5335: 1.0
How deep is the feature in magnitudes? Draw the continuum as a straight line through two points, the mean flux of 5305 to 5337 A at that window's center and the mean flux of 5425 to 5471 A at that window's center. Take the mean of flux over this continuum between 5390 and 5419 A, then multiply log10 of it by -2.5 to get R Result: 0.01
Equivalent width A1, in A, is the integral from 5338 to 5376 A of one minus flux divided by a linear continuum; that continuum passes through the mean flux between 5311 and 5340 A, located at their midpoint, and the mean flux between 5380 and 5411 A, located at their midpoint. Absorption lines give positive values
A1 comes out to -1.5 A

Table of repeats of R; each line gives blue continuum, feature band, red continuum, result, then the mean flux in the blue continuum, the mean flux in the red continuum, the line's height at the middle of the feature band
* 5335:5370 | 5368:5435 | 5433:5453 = 0.020 mag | 7.96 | 7.99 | 7.98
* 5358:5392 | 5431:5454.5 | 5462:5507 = -0.012 mag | 7.89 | 8.01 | 7.96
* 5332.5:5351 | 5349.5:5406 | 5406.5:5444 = 0.015 mag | 7.85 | 8.07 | 7.94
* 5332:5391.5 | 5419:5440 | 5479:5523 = 0.004 mag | 7.9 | 8.11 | 8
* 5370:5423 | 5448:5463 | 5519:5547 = -0.001 mag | 7.84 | 7.97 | 7.9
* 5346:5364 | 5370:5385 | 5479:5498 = 0.014 mag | 8.04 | 7.99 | 8.03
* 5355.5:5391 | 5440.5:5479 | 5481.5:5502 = 0.018 mag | 7.95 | 8.08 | 8.04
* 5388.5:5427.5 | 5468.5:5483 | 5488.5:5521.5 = -0.007 mag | 7.8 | 8.17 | 8.06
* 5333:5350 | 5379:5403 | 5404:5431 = 0.025 mag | 7.87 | 7.87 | 7.87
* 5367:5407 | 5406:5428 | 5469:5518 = -0.016 mag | 7.74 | 8.11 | 7.84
